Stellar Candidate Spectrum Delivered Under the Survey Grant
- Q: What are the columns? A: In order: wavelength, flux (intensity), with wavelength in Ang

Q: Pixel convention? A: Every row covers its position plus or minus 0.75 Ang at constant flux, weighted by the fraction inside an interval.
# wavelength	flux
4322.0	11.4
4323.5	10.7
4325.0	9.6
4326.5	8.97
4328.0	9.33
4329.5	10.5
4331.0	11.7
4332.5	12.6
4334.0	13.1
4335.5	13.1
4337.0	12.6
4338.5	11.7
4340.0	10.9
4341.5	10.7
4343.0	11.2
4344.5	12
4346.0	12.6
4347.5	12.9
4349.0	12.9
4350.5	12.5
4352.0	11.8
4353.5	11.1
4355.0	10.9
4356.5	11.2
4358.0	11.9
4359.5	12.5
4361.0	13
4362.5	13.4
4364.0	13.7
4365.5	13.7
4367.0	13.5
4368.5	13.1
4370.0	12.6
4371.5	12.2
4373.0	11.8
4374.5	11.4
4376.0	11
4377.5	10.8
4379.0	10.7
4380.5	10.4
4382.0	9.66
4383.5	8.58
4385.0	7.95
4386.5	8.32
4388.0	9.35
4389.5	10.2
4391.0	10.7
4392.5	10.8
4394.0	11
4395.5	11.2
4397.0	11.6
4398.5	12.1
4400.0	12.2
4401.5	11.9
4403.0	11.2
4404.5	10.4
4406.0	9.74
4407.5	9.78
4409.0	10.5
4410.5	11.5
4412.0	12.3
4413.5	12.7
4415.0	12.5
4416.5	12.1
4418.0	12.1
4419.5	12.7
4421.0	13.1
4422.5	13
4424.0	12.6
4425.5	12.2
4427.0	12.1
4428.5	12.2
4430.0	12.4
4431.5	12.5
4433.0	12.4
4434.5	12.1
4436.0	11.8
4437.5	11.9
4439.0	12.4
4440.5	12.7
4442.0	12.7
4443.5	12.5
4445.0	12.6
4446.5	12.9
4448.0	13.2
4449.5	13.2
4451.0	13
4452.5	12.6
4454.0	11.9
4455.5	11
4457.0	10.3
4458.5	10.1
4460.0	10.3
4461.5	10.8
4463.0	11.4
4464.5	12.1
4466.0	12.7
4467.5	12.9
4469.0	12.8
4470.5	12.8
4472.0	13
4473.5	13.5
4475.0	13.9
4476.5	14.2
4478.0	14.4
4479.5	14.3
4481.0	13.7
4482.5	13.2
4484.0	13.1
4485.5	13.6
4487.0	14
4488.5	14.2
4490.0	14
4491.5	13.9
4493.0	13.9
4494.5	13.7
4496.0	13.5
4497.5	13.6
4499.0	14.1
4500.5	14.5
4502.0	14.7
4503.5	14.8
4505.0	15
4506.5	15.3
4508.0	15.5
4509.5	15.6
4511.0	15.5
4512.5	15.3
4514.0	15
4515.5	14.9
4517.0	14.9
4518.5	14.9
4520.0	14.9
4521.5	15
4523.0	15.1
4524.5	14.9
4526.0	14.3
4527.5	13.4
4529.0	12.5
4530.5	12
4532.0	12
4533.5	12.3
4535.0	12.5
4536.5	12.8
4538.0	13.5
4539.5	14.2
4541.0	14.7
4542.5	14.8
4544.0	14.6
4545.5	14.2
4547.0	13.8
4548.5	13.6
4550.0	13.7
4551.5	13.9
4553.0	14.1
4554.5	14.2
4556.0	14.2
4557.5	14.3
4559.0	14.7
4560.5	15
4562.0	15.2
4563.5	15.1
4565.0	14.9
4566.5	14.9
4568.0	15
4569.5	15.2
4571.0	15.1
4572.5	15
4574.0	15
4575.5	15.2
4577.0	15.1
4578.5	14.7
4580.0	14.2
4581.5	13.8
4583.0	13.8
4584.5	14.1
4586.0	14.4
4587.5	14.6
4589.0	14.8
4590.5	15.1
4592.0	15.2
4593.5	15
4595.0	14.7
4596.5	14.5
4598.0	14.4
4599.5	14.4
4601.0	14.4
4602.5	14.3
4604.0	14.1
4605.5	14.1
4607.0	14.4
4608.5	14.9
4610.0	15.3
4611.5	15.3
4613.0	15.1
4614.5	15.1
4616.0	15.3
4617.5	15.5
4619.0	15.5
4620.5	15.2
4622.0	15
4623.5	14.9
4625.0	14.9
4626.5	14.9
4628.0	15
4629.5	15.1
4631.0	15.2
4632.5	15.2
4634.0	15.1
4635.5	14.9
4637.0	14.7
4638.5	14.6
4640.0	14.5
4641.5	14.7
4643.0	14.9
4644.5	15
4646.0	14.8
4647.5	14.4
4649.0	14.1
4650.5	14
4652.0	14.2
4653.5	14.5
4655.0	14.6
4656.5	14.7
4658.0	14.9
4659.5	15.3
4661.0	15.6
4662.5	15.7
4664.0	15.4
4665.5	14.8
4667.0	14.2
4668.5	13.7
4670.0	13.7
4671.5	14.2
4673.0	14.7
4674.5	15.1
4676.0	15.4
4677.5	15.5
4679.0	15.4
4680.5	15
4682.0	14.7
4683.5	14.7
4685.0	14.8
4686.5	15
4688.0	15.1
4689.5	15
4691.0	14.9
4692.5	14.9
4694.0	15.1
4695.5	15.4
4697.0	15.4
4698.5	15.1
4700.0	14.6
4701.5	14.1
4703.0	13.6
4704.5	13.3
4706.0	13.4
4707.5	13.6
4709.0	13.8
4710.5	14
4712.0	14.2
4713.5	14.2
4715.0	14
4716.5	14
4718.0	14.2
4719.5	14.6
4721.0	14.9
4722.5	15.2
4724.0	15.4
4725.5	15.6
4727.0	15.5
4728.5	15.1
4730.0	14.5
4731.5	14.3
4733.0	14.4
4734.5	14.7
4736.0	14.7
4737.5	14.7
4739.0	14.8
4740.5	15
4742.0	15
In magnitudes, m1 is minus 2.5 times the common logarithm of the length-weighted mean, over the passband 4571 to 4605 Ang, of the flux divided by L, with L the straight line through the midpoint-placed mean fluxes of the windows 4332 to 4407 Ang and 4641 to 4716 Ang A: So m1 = -0.07 mag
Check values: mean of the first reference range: 11.5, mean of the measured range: 14.6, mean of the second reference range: 14.6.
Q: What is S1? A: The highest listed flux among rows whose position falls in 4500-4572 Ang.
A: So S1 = 15.6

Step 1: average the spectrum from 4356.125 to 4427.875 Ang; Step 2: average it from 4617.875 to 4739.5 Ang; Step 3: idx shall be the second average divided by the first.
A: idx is 1.28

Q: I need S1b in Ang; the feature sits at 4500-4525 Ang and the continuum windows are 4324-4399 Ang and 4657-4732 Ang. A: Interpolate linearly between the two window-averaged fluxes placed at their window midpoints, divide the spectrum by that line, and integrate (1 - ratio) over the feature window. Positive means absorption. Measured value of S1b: -4.17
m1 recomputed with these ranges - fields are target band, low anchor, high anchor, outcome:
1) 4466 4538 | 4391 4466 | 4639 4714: -0.10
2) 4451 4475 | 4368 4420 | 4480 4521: 0.11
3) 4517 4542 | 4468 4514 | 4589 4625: 0.05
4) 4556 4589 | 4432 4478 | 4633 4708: -0.08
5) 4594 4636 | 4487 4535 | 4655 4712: -0.03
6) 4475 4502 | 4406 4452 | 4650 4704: -0.08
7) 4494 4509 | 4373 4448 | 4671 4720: -0.16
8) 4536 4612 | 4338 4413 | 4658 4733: -0.08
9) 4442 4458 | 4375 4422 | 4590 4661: -0.04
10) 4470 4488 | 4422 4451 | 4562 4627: -0.04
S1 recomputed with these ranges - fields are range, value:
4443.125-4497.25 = 14.4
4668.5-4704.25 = 15.5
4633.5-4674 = 15.7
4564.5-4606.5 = 15.2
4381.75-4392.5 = 10.8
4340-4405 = 13.7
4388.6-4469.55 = 13.2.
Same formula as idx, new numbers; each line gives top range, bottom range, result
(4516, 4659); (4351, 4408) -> 1.29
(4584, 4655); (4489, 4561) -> 1.04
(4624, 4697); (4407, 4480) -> 1.20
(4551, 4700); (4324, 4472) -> 1.26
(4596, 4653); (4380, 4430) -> 1.32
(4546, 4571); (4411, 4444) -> 1.17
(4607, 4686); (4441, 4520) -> 1.11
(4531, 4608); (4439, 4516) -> 1.07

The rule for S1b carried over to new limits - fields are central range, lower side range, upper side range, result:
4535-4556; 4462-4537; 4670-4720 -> 0.11 Ang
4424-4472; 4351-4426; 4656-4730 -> -0.19 Ang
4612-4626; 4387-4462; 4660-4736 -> -1.34 Ang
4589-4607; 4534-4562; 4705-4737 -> -0.49 Ang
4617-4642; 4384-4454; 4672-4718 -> -1.93 Ang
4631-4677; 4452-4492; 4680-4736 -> -1.79 Ang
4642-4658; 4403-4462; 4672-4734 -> -0.45 Ang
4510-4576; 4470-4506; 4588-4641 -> 0.03 Ang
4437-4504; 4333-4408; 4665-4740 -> -2.98 Ang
